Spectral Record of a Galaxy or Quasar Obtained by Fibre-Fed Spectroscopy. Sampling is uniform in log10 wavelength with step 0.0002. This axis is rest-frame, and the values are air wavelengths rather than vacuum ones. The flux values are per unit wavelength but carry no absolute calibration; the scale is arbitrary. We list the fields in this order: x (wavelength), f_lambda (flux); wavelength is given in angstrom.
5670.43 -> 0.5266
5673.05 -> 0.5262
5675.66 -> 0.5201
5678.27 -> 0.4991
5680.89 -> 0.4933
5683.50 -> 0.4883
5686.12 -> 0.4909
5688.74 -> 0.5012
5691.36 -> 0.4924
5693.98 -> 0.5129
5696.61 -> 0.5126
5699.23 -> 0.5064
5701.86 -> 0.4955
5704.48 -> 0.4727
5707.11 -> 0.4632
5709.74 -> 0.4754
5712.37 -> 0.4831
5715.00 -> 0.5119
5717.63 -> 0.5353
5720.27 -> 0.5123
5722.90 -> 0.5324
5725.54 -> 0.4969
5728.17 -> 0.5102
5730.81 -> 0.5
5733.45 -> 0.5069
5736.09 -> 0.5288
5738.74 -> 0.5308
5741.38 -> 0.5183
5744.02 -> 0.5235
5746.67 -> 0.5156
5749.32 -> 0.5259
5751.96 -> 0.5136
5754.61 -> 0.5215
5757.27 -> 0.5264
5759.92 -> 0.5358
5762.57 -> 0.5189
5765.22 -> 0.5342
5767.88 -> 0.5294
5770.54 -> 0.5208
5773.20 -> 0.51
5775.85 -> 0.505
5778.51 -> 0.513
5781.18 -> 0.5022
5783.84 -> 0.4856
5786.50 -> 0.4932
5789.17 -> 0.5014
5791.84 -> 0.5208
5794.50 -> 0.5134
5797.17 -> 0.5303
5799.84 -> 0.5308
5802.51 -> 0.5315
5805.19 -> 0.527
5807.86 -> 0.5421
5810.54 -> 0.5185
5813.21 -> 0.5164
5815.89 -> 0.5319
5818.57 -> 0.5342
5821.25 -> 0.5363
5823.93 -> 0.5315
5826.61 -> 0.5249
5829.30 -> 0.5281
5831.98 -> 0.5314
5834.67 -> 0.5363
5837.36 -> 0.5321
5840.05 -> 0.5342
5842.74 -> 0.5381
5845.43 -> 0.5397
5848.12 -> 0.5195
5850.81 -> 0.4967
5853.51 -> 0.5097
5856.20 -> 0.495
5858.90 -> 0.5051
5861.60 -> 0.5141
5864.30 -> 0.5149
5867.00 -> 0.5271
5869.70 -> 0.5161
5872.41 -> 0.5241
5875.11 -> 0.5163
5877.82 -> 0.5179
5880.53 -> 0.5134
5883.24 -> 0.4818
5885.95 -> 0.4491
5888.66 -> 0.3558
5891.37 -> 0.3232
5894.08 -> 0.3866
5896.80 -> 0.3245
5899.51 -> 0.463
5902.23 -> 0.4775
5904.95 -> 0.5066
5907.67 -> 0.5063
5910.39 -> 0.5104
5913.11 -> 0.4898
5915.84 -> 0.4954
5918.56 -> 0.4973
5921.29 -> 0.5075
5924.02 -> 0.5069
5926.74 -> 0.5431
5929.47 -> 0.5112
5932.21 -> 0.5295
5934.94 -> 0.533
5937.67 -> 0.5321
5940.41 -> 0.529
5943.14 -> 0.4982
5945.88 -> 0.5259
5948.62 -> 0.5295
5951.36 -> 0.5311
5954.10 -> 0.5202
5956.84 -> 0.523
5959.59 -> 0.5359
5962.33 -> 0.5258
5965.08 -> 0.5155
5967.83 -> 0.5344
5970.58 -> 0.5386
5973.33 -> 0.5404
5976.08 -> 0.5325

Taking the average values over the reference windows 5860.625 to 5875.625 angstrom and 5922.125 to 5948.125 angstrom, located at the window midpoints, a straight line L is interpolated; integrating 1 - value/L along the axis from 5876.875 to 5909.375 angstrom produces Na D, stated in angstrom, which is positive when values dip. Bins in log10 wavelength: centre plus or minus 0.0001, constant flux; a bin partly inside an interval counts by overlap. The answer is 4.91 angstrom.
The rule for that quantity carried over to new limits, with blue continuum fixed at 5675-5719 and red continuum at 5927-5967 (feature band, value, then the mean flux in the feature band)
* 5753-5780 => -0.89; 0.521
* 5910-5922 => 0.52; 0.499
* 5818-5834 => -0.62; 0.531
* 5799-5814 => -0.56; 0.528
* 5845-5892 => 2.23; 0.492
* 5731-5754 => -0.80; 0.519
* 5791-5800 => -0.27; 0.524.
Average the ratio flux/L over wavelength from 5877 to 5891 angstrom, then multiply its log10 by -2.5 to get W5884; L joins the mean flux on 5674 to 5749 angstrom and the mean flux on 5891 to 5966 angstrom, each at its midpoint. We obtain 0.11 mag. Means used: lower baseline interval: 0.505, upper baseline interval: 0.498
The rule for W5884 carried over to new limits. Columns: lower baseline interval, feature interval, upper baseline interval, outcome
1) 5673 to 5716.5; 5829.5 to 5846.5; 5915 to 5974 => -0.05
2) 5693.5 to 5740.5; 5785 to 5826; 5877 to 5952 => -0.06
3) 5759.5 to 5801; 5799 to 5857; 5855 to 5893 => -0.06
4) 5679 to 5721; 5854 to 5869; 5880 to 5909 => -0.15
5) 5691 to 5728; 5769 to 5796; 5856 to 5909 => -0.04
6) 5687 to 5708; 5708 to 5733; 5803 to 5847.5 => -0.01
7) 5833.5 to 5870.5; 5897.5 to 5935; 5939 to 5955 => 0.04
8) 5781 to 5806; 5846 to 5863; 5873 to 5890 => -0.05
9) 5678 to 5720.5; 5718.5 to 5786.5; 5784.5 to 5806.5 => -0.02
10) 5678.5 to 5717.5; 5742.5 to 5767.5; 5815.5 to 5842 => -0.03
